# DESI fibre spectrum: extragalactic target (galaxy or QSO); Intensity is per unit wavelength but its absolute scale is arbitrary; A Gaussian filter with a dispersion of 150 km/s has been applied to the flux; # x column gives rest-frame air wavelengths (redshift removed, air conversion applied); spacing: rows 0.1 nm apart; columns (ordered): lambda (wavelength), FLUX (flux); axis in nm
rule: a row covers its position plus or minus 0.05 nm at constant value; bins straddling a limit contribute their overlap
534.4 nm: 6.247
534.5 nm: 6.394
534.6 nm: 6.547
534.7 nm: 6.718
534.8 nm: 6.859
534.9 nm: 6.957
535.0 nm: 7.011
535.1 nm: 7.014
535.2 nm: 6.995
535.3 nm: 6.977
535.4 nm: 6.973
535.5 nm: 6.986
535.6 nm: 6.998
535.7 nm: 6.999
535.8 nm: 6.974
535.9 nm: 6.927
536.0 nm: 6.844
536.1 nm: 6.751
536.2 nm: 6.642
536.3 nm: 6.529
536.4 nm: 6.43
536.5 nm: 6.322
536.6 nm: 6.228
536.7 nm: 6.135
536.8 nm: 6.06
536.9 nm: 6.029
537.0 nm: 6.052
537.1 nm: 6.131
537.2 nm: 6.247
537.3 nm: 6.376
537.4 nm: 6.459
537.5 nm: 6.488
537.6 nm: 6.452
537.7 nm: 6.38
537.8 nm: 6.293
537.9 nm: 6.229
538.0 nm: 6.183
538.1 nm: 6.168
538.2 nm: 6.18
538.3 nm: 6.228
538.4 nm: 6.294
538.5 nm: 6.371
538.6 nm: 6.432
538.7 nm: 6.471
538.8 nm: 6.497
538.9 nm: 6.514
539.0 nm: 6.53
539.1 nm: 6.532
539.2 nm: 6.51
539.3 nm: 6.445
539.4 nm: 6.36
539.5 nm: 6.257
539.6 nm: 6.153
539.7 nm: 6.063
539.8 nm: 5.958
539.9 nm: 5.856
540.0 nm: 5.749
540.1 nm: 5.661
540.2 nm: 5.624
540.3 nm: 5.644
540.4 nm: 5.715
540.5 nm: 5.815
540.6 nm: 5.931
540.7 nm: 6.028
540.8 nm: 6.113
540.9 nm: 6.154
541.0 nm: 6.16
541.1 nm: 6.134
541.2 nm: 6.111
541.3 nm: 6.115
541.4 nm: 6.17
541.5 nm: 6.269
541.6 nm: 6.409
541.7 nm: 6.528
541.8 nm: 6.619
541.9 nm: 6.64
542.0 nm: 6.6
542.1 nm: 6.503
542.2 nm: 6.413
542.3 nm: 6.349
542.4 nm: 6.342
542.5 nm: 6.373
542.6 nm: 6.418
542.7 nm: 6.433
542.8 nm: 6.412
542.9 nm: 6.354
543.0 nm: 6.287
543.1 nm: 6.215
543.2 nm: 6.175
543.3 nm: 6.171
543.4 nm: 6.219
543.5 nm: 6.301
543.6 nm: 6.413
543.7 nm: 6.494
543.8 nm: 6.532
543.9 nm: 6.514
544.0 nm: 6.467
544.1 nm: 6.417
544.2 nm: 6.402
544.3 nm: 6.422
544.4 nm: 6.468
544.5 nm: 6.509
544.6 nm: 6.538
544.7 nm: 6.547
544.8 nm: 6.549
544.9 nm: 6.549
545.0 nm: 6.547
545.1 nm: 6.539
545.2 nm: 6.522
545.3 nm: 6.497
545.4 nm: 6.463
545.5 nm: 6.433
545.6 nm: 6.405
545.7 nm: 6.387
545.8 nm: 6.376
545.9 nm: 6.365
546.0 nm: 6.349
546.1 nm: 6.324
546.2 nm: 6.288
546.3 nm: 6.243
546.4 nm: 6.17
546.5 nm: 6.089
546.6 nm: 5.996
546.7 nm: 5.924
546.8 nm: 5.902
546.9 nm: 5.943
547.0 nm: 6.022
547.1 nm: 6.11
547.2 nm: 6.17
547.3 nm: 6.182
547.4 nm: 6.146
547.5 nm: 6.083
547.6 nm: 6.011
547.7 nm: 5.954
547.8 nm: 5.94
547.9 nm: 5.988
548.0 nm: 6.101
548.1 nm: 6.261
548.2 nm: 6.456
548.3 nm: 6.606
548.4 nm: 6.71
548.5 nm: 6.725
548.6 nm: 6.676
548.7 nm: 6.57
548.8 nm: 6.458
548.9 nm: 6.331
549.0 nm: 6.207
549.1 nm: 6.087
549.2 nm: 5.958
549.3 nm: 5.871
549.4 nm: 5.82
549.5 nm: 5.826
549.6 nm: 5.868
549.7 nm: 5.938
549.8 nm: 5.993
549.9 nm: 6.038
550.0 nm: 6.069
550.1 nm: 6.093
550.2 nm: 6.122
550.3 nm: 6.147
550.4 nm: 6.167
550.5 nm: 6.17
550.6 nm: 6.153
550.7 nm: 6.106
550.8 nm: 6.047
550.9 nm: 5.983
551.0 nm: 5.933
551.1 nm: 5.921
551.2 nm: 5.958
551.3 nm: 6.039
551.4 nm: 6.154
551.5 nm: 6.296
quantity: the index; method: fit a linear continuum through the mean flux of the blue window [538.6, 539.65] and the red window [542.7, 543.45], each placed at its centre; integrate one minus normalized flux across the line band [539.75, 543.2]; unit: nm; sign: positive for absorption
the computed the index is 0.08 nm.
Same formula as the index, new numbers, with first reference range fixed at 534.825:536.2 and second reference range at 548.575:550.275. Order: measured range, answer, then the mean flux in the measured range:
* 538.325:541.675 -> 0.26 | 6.16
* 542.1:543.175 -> 0.02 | 6.36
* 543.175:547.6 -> 0.02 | 6.32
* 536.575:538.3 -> 0.15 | 6.24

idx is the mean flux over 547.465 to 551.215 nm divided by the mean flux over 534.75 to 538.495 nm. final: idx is 0.94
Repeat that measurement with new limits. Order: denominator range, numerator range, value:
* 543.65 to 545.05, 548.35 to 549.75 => 0.96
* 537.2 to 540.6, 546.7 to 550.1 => 0.99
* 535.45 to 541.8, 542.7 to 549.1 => 1.00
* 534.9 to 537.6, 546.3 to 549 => 0.94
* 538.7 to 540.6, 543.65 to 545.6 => 1.06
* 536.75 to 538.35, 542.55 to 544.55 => 1.02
